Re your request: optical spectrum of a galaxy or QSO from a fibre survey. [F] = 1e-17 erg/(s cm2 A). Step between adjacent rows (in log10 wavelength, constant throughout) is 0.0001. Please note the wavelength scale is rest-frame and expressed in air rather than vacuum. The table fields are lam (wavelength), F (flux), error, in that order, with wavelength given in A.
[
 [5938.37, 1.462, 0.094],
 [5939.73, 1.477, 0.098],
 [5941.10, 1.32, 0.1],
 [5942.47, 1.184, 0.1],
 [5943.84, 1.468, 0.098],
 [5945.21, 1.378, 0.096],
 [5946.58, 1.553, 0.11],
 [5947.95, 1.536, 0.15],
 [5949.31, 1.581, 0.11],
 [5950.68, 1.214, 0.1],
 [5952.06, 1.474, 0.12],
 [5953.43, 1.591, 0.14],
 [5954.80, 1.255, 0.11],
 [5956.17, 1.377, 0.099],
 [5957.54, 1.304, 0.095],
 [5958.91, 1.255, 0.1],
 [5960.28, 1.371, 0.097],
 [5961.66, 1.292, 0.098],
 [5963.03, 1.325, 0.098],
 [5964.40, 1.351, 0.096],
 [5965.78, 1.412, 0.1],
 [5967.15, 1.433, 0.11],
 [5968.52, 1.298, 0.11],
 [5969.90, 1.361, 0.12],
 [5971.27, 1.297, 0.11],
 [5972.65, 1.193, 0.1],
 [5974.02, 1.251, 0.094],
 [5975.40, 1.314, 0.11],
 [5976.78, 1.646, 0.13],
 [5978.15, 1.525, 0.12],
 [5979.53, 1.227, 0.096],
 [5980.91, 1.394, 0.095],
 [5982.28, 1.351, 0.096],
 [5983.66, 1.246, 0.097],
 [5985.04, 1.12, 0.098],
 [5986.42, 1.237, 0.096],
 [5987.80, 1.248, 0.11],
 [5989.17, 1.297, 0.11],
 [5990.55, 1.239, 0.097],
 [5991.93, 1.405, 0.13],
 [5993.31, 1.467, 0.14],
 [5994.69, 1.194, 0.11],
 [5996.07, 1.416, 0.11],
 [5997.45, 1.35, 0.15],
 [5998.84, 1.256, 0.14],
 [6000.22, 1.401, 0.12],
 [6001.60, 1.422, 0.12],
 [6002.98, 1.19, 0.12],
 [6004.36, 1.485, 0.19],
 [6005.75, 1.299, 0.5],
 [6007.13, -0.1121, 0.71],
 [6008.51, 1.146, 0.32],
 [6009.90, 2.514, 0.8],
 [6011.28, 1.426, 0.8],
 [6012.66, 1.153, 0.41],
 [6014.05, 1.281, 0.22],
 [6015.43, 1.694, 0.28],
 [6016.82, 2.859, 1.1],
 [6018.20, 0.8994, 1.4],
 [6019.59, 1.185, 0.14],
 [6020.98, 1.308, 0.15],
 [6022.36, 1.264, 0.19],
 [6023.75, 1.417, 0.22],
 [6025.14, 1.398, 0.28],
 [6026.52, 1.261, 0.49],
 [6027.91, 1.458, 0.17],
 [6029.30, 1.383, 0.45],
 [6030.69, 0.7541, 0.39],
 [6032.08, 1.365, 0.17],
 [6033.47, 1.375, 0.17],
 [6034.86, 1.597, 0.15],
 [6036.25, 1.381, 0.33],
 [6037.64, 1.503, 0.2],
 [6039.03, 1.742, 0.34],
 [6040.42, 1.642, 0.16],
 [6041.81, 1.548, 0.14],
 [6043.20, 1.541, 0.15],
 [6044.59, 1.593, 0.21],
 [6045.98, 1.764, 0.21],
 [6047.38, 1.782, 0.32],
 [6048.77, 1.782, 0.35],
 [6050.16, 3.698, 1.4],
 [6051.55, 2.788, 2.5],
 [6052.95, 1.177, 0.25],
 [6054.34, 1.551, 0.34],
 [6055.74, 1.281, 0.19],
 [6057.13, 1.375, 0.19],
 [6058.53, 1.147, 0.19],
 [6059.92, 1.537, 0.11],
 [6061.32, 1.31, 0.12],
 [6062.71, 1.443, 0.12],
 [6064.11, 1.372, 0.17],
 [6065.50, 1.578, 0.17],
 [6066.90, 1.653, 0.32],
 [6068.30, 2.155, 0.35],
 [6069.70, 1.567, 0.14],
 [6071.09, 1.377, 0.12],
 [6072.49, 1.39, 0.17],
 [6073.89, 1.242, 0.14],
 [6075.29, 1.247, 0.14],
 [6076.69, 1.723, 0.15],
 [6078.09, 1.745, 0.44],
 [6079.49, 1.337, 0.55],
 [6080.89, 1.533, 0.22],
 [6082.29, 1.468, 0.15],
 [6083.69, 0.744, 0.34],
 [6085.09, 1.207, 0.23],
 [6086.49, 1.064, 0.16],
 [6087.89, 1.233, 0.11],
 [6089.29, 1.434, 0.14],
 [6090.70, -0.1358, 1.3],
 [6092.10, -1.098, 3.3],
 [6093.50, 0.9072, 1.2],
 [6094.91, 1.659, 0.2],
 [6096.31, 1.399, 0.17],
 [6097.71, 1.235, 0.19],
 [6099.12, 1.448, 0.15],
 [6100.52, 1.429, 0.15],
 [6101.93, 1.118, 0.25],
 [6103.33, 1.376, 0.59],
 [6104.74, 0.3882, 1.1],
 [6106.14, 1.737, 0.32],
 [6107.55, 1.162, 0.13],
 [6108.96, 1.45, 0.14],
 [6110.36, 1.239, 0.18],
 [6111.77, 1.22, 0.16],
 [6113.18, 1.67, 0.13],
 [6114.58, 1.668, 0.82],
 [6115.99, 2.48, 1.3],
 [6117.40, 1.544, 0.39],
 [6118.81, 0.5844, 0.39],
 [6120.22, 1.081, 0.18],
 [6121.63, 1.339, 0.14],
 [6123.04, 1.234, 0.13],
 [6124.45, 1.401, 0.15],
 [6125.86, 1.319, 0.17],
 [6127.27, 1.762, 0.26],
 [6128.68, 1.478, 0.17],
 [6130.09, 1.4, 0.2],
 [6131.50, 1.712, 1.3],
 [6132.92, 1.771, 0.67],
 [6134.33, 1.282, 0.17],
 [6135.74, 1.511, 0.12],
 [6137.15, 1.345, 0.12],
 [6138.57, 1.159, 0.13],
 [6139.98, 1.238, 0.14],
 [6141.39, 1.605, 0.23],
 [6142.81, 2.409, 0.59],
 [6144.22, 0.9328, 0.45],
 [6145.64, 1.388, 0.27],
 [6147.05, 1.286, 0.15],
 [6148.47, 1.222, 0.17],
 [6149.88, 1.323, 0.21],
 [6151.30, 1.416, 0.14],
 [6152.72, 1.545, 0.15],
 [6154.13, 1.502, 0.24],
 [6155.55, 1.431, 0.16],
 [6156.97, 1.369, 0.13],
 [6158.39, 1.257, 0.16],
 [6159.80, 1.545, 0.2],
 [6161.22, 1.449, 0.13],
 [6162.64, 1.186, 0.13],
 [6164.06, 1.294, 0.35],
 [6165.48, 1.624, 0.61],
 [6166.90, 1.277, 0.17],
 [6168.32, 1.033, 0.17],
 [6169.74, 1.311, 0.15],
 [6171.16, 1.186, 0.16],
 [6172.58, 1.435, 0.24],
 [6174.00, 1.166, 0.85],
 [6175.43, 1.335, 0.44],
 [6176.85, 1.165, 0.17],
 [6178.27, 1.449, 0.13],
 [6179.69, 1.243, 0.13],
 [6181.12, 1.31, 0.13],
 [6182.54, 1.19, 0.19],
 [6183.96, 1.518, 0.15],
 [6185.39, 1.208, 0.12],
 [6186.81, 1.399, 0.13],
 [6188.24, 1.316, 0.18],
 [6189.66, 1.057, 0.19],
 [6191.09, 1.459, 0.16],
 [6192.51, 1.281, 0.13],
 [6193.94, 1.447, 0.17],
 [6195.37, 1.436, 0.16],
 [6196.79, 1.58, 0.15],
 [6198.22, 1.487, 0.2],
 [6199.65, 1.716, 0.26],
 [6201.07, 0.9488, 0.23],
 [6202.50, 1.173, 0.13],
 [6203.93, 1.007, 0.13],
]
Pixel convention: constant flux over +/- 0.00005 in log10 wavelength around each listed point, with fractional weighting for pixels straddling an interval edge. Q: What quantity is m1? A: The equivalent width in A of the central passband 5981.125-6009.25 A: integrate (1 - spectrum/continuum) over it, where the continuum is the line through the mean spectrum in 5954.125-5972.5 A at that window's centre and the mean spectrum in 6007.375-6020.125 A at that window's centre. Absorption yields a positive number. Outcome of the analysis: 4.1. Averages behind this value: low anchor 1.33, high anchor 1.52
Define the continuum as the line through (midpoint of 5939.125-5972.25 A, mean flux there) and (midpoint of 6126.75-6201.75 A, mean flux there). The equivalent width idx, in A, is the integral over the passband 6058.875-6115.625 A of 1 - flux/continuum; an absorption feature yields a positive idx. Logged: 3.9 A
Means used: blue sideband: 1.38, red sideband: 1.38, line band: 1.29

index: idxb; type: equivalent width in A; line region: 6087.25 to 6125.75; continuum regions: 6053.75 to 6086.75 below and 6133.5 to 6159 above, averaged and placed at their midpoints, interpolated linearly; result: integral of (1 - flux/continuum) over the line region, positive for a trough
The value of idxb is 5.9 A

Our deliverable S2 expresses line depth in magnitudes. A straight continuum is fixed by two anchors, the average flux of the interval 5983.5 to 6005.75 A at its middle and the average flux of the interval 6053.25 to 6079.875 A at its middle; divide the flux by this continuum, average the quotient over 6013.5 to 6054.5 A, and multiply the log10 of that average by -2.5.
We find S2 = -0.14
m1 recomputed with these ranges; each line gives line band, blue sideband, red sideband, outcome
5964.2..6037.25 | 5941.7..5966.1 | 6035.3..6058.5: 9.98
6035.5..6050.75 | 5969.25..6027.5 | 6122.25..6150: -4.70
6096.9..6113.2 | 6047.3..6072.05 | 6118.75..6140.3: 2.33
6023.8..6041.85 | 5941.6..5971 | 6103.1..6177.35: -0.39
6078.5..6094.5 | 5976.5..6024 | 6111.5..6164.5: 5.60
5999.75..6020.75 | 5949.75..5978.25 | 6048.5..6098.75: -0.26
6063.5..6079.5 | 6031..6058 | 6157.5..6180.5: 0.68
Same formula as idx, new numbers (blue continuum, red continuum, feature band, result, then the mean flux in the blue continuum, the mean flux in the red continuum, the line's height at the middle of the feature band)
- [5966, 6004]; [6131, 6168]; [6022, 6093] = -3.0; 1.33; 1.42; 1.37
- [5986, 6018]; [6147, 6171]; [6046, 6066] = -4.9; 1.38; 1.36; 1.37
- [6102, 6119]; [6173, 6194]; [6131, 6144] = -1.7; 1.39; 1.3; 1.36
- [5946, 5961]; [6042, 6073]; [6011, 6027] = 1.5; 1.41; 1.68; 1.58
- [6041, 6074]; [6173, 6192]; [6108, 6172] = 0.4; 1.66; 1.3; 1.42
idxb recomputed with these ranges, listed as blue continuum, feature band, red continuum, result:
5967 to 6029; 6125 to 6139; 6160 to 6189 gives -1.71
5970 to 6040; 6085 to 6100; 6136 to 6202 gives 4.65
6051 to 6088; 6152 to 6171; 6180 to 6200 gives 0.40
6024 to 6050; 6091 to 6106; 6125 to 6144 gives 5.33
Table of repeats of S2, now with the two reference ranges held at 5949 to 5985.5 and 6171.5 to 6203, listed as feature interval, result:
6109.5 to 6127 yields -0.06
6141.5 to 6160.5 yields -0.08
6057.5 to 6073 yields -0.12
